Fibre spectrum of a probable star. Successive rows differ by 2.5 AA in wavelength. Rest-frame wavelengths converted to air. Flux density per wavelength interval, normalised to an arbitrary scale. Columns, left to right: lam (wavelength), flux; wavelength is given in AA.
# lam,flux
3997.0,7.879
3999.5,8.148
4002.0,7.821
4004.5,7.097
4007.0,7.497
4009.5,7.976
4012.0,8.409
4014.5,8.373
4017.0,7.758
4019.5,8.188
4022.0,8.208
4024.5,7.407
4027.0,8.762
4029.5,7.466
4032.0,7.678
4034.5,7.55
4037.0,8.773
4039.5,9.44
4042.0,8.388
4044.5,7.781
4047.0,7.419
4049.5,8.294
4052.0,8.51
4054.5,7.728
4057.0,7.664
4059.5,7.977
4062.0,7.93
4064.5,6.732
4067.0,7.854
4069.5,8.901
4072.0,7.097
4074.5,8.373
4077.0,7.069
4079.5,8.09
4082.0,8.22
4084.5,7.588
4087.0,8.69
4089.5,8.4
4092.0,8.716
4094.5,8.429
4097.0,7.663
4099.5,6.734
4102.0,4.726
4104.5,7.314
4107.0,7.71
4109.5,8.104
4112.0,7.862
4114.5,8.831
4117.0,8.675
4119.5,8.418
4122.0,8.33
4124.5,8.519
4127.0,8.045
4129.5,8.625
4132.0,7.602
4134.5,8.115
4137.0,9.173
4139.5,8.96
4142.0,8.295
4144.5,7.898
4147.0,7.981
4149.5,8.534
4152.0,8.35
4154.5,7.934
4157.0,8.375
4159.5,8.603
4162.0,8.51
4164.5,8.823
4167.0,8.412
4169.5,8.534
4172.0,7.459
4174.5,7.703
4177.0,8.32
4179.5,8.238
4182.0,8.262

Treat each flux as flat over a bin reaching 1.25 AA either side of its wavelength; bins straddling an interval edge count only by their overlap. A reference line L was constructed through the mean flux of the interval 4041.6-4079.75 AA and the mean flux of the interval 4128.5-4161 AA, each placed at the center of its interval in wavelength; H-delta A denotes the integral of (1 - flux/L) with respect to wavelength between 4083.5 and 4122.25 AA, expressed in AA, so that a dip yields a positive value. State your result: 1.0 AA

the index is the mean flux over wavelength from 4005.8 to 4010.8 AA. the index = 7.75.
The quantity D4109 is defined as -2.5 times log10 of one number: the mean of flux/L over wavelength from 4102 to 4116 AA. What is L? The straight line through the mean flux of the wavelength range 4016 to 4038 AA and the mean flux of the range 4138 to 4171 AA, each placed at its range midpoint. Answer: 0.076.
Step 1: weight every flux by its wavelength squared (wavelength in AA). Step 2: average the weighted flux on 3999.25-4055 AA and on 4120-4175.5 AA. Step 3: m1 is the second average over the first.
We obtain 1.1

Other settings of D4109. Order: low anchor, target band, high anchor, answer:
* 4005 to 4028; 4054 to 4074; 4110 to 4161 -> 0.054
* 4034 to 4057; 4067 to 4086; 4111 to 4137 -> 0.047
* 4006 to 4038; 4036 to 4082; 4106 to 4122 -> 0.015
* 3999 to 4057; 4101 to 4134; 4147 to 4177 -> 0.035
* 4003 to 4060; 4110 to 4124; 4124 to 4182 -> -0.025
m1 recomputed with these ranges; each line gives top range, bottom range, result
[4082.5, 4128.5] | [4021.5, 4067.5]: 1.03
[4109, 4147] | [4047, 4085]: 1.10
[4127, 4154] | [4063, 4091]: 1.08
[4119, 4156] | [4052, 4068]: 1.12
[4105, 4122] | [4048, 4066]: 1.08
